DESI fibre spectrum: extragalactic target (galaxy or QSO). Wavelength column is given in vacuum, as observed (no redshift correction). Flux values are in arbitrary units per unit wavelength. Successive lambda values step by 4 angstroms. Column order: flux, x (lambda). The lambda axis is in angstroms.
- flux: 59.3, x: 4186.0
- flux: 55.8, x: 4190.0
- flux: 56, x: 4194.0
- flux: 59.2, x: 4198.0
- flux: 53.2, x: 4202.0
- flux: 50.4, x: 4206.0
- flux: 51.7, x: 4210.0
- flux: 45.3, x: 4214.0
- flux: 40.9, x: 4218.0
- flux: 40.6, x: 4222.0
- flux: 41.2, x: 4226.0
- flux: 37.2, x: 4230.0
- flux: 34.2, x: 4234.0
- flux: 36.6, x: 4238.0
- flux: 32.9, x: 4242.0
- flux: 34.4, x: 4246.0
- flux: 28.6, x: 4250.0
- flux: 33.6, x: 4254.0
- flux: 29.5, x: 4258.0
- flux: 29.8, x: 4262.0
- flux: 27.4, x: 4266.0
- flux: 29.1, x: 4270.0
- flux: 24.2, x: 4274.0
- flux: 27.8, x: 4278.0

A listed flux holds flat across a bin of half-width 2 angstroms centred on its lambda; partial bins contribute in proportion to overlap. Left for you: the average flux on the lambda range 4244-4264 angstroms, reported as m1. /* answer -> 31.2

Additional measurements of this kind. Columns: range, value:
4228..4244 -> 35.2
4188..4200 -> 57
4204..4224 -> 45.8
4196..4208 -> 54.3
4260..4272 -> 28.8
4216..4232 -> 40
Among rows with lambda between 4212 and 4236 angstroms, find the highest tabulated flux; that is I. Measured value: 45.3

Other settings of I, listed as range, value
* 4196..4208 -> 59.2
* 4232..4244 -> 36.6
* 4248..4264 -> 33.6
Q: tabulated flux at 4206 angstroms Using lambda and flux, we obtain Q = 50.4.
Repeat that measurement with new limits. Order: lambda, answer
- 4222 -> 40.6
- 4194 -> 56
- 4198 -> 59.2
